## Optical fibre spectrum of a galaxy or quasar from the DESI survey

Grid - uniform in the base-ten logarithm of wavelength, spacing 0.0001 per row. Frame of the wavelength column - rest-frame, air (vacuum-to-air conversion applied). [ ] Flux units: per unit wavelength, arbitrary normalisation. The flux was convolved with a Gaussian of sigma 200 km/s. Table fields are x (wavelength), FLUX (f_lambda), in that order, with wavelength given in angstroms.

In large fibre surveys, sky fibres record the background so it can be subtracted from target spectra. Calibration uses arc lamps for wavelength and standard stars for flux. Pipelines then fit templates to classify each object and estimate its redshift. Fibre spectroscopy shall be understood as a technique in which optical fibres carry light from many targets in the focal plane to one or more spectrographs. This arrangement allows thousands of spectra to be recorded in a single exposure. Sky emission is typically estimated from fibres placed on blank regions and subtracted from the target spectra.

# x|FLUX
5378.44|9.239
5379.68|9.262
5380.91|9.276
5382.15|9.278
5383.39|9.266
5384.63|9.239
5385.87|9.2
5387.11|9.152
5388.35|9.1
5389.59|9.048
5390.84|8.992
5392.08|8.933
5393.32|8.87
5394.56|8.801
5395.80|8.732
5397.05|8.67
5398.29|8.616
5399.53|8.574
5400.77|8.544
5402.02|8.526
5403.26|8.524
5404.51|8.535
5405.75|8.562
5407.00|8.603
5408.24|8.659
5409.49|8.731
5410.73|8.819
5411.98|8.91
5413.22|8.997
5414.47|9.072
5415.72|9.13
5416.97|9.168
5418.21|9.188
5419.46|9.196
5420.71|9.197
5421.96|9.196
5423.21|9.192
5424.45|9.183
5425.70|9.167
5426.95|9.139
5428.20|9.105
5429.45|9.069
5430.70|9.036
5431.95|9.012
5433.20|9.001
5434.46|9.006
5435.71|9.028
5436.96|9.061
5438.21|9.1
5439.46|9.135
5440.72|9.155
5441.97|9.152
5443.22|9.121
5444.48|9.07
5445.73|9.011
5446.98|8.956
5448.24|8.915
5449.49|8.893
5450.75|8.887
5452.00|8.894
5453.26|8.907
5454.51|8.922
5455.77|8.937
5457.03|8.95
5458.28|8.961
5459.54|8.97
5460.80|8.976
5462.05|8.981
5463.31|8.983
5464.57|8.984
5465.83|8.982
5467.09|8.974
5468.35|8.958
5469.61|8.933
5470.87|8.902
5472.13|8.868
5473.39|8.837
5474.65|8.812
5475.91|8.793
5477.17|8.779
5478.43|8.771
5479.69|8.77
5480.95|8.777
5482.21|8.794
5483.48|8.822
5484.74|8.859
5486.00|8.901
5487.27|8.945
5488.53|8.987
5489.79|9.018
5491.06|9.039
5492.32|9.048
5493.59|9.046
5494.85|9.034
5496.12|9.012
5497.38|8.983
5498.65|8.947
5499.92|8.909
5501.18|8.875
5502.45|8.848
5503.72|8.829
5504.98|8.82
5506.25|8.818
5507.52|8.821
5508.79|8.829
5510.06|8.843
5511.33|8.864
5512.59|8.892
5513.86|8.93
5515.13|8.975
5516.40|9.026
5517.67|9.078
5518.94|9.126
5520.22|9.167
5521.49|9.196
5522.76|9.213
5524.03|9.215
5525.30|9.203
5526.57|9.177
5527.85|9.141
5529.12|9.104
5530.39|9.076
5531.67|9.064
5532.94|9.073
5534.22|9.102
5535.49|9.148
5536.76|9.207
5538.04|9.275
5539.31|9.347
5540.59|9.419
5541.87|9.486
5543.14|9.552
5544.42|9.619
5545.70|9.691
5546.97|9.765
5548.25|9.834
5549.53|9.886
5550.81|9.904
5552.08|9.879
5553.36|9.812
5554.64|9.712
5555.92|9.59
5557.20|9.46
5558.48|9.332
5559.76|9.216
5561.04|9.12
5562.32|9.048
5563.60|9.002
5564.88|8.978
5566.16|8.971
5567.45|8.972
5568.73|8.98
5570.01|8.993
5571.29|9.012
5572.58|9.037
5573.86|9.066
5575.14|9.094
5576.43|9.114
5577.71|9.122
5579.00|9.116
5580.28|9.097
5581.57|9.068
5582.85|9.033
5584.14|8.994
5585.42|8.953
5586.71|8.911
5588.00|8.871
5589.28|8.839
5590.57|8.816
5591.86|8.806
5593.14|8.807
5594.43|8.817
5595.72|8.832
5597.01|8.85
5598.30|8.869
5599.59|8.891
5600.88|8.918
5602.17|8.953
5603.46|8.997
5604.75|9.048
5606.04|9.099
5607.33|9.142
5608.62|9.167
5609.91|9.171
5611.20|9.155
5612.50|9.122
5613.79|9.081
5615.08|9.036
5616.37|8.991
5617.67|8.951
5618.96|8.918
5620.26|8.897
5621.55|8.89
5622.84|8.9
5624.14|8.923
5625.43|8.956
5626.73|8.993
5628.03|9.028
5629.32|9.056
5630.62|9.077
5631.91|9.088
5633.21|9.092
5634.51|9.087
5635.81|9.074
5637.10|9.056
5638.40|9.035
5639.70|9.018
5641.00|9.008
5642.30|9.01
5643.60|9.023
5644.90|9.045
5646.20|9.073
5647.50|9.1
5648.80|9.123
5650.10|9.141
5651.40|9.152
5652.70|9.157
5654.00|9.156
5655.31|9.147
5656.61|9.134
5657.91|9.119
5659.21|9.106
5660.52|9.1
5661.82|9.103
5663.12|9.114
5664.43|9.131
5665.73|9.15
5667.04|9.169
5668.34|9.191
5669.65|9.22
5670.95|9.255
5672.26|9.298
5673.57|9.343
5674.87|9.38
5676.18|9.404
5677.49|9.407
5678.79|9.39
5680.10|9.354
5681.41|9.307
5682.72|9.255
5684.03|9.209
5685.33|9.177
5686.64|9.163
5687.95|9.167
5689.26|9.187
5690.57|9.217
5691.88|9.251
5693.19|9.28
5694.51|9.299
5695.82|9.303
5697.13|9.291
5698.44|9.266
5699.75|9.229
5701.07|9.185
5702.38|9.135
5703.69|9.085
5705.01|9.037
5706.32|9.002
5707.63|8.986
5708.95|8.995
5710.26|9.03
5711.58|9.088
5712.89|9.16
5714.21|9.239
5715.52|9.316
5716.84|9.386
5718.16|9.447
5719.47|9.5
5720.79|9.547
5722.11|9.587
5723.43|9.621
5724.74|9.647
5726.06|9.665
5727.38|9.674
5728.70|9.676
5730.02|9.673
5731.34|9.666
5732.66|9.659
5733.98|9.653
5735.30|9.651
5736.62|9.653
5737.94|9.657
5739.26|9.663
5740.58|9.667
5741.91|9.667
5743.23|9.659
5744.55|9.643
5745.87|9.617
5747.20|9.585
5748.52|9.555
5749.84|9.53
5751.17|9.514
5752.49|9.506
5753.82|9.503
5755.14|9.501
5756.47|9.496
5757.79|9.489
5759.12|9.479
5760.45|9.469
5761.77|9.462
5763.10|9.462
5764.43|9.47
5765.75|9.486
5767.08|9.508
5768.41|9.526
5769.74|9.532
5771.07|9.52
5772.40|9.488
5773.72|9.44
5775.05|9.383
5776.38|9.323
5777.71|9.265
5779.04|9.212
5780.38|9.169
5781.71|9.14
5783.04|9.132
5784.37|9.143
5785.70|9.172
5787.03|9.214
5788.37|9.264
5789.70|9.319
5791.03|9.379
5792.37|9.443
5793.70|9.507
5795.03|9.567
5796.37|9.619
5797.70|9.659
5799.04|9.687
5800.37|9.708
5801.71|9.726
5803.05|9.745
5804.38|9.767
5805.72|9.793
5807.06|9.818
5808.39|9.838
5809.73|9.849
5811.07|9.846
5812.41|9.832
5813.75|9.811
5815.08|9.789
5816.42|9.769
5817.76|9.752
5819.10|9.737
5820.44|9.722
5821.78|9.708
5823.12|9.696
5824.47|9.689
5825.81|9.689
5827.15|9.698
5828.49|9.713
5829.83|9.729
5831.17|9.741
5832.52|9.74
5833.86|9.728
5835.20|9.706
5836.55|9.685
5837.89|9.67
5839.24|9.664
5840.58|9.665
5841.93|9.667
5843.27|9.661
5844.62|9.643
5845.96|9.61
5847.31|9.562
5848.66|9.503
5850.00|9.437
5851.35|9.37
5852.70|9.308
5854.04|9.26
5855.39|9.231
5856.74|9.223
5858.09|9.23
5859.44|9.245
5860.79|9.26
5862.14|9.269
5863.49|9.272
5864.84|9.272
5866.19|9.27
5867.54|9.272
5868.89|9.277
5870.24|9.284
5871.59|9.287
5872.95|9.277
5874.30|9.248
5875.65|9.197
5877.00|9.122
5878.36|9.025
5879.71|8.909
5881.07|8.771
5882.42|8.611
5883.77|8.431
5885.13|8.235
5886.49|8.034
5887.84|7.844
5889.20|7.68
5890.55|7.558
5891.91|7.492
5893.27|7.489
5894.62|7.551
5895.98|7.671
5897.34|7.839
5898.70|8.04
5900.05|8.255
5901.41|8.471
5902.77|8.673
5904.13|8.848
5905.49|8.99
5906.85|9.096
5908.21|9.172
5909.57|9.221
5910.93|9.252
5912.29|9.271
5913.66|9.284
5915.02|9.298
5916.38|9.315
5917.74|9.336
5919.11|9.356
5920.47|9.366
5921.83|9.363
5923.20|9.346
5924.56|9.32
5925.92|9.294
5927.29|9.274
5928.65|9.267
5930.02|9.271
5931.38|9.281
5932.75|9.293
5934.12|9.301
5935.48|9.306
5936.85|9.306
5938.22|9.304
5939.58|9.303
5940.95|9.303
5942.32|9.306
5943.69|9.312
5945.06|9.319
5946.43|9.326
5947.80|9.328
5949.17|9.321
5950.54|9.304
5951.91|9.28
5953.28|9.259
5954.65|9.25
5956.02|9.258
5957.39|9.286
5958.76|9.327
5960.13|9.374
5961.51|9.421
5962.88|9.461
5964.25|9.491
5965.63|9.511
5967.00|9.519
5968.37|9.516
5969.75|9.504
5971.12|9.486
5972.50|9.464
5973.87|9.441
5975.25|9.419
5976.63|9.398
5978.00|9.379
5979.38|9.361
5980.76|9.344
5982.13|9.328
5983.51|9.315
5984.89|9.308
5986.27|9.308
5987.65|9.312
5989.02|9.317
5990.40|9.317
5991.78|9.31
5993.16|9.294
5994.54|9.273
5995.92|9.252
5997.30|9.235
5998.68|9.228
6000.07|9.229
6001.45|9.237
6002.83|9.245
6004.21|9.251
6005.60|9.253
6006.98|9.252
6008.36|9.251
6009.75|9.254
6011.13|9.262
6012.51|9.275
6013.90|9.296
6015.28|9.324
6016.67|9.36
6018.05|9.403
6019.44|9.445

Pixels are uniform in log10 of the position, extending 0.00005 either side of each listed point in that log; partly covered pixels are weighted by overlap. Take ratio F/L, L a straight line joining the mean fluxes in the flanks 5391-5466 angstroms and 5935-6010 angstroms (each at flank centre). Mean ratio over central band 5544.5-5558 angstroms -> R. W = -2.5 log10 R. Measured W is -0.082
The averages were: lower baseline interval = 8.94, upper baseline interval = 9.33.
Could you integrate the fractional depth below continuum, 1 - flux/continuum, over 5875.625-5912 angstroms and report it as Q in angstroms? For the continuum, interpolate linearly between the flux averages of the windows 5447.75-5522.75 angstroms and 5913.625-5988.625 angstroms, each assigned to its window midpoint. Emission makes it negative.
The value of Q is 3.4 angstroms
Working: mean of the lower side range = 8.93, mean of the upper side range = 9.35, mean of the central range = 8.42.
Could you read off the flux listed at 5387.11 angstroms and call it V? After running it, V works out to 9.152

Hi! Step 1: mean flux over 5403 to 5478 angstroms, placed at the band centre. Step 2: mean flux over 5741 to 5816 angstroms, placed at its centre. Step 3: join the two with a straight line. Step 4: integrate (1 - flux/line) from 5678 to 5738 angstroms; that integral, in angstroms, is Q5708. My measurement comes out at 0.41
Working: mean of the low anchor 8.97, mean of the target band 9.35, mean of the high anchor 9.52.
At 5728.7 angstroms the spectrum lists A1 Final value 9.676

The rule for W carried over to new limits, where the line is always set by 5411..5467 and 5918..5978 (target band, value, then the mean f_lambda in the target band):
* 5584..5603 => 0.032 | 8.87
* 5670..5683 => -0.018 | 9.34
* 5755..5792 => -0.015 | 9.37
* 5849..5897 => 0.061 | 8.79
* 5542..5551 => -0.072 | 9.73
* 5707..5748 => -0.033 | 9.51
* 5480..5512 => 0.020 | 8.91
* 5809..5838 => -0.053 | 9.74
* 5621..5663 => 0.012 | 9.06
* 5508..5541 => -0.001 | 9.1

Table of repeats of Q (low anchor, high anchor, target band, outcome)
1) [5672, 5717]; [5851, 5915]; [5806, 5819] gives -1.2 angstroms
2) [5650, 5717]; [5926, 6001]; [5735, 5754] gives -0.8 angstroms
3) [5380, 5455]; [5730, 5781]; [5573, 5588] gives 0.3 angstroms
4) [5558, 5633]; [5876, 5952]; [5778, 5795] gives -0.6 angstroms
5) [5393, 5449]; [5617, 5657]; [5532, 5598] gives -1.4 angstroms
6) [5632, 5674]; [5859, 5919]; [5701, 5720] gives -0.3 angstroms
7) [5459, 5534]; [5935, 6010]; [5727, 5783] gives -2.2 angstroms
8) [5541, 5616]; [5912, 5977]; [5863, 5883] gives 0.4 angstroms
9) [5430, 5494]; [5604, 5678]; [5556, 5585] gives -0.2 angstroms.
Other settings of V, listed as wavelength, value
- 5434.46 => 9.006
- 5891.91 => 7.492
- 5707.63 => 8.986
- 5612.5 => 9.122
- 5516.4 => 9.026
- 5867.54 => 9.272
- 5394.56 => 8.801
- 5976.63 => 9.398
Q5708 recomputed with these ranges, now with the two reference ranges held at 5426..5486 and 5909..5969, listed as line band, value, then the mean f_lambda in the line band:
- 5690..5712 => 0.0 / 9.16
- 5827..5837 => -0.5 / 9.72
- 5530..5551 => -1.0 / 9.43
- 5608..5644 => 0.2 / 9.03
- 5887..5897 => 1.8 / 7.63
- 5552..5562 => -0.5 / 9.48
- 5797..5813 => -0.9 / 9.77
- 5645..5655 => 0.0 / 9.12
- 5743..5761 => -0.7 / 9.54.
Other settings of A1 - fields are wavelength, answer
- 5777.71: 9.265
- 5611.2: 9.155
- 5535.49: 9.148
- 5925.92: 9.294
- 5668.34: 9.191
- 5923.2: 9.346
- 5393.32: 8.87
